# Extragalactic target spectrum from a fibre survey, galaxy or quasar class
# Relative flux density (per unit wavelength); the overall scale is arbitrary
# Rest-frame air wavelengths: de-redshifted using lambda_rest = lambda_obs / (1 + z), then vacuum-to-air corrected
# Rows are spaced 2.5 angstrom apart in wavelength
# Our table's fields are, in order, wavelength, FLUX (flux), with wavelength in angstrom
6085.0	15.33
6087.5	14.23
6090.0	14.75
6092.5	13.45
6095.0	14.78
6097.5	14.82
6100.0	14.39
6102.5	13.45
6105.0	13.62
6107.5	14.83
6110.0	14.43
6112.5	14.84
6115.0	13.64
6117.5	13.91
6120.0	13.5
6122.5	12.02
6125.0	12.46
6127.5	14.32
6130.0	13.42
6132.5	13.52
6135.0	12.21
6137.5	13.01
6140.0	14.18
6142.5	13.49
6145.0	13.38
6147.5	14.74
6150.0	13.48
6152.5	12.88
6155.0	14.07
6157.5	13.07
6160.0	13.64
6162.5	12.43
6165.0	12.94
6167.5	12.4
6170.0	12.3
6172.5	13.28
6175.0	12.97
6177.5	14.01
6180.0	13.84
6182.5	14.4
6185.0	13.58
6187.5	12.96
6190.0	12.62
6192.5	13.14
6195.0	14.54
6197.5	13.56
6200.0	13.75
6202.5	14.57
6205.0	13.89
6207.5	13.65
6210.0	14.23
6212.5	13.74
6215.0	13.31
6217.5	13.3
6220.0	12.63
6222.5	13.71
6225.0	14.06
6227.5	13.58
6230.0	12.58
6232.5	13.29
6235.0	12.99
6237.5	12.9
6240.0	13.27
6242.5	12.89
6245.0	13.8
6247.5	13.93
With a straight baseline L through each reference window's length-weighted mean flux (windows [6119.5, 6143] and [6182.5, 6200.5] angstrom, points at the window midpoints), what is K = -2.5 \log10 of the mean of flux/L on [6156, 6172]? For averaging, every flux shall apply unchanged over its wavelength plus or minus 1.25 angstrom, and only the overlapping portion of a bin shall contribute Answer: 0.043 mag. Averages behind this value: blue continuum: 13.2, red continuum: 13.5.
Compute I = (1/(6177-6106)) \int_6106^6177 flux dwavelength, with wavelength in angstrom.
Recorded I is 13.4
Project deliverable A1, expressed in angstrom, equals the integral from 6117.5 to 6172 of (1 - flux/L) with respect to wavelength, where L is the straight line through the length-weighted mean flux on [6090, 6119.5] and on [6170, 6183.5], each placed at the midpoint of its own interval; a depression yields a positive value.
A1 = 2.4 angstrom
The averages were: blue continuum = 14.2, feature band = 13.2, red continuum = 13.6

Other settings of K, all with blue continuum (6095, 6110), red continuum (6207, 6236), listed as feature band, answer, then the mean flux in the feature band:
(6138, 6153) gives 0.022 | 13.7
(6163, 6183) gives 0.047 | 13.2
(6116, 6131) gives 0.068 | 13.3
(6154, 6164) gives 0.048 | 13.3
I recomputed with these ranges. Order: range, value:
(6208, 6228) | 13.6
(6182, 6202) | 13.6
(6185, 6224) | 13.6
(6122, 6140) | 13.1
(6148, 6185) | 13.3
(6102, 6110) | 14.1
